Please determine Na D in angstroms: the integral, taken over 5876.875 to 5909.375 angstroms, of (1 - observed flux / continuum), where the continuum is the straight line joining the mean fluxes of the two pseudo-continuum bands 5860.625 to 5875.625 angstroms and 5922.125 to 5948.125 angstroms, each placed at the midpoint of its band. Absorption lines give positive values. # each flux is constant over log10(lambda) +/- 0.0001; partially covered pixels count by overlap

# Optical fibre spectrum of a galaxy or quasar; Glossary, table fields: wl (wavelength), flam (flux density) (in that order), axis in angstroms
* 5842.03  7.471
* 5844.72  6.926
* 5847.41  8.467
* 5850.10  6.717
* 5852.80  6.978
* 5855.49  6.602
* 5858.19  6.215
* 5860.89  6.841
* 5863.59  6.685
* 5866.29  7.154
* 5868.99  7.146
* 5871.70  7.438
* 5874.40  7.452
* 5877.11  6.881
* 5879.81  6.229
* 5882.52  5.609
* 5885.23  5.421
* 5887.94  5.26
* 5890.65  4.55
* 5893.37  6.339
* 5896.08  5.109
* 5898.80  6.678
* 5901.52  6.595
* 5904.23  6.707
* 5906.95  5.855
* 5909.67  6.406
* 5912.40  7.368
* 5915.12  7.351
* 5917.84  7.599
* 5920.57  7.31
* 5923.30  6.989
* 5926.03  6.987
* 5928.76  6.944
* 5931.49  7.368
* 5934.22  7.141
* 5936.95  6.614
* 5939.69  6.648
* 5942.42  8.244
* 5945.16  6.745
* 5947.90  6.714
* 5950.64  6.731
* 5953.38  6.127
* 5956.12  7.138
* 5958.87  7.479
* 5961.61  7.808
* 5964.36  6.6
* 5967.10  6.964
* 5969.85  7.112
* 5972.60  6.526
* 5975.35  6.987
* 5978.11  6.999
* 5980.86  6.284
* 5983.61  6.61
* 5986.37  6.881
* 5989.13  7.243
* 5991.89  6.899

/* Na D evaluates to 5.4 angstroms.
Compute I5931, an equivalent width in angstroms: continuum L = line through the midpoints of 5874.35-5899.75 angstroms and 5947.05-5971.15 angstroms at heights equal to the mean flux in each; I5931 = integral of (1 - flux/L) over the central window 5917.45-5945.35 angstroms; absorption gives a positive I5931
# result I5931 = -2.6 angstroms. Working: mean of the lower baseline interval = 5.86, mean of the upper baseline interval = 6.97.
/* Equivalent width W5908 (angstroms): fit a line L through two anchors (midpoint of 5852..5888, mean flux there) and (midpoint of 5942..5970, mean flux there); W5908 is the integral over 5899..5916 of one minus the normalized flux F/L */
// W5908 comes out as 0.23 angstroms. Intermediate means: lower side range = 6.61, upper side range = 7.02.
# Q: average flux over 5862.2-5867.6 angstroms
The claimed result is 6.92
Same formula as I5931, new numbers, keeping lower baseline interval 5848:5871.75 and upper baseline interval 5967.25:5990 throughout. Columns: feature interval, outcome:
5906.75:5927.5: -0.58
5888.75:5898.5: 1.98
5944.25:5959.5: 0.10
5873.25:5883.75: 0.52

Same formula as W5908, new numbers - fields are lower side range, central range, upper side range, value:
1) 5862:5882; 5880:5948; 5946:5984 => 3.2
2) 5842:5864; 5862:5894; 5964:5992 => 2.7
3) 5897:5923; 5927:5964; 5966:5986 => -1.2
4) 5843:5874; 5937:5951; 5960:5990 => -0.1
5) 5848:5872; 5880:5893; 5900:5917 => 2.7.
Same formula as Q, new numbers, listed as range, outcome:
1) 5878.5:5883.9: 5.91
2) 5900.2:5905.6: 6.66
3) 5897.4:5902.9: 6.63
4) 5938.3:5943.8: 7.44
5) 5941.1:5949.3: 7.22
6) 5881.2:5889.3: 5.43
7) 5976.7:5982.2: 6.64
